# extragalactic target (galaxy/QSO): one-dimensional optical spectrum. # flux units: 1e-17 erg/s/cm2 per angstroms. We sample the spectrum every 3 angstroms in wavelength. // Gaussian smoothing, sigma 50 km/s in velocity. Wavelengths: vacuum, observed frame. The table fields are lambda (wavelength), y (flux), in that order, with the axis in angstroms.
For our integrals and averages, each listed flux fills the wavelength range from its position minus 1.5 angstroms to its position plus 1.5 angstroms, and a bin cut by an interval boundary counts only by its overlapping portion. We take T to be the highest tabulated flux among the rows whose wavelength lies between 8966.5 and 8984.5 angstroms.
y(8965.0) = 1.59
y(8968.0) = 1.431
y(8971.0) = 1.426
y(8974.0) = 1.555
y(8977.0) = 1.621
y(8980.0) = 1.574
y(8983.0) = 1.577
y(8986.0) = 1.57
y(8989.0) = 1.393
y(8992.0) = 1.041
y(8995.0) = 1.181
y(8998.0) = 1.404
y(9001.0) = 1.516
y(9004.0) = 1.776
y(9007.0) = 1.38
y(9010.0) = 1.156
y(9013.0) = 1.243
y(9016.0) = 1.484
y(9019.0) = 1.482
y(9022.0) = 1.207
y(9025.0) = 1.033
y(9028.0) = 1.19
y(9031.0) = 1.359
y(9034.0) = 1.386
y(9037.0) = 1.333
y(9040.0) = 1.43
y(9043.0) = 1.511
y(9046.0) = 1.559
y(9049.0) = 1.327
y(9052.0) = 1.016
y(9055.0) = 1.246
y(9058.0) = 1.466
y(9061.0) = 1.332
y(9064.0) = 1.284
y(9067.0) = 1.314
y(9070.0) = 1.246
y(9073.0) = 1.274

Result 1.621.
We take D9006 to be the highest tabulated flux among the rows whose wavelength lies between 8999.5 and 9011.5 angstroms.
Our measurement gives 1.776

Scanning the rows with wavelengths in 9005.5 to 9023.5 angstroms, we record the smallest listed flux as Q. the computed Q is 1.156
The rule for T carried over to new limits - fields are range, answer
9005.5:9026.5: 1.484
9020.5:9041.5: 1.43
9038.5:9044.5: 1.511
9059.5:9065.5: 1.332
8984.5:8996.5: 1.57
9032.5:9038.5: 1.386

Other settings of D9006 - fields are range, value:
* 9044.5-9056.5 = 1.559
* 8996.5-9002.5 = 1.516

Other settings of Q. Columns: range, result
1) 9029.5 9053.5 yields 1.016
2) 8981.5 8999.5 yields 1.041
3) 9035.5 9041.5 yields 1.333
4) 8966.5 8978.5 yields 1.426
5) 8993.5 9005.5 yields 1.181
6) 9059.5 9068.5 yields 1.284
